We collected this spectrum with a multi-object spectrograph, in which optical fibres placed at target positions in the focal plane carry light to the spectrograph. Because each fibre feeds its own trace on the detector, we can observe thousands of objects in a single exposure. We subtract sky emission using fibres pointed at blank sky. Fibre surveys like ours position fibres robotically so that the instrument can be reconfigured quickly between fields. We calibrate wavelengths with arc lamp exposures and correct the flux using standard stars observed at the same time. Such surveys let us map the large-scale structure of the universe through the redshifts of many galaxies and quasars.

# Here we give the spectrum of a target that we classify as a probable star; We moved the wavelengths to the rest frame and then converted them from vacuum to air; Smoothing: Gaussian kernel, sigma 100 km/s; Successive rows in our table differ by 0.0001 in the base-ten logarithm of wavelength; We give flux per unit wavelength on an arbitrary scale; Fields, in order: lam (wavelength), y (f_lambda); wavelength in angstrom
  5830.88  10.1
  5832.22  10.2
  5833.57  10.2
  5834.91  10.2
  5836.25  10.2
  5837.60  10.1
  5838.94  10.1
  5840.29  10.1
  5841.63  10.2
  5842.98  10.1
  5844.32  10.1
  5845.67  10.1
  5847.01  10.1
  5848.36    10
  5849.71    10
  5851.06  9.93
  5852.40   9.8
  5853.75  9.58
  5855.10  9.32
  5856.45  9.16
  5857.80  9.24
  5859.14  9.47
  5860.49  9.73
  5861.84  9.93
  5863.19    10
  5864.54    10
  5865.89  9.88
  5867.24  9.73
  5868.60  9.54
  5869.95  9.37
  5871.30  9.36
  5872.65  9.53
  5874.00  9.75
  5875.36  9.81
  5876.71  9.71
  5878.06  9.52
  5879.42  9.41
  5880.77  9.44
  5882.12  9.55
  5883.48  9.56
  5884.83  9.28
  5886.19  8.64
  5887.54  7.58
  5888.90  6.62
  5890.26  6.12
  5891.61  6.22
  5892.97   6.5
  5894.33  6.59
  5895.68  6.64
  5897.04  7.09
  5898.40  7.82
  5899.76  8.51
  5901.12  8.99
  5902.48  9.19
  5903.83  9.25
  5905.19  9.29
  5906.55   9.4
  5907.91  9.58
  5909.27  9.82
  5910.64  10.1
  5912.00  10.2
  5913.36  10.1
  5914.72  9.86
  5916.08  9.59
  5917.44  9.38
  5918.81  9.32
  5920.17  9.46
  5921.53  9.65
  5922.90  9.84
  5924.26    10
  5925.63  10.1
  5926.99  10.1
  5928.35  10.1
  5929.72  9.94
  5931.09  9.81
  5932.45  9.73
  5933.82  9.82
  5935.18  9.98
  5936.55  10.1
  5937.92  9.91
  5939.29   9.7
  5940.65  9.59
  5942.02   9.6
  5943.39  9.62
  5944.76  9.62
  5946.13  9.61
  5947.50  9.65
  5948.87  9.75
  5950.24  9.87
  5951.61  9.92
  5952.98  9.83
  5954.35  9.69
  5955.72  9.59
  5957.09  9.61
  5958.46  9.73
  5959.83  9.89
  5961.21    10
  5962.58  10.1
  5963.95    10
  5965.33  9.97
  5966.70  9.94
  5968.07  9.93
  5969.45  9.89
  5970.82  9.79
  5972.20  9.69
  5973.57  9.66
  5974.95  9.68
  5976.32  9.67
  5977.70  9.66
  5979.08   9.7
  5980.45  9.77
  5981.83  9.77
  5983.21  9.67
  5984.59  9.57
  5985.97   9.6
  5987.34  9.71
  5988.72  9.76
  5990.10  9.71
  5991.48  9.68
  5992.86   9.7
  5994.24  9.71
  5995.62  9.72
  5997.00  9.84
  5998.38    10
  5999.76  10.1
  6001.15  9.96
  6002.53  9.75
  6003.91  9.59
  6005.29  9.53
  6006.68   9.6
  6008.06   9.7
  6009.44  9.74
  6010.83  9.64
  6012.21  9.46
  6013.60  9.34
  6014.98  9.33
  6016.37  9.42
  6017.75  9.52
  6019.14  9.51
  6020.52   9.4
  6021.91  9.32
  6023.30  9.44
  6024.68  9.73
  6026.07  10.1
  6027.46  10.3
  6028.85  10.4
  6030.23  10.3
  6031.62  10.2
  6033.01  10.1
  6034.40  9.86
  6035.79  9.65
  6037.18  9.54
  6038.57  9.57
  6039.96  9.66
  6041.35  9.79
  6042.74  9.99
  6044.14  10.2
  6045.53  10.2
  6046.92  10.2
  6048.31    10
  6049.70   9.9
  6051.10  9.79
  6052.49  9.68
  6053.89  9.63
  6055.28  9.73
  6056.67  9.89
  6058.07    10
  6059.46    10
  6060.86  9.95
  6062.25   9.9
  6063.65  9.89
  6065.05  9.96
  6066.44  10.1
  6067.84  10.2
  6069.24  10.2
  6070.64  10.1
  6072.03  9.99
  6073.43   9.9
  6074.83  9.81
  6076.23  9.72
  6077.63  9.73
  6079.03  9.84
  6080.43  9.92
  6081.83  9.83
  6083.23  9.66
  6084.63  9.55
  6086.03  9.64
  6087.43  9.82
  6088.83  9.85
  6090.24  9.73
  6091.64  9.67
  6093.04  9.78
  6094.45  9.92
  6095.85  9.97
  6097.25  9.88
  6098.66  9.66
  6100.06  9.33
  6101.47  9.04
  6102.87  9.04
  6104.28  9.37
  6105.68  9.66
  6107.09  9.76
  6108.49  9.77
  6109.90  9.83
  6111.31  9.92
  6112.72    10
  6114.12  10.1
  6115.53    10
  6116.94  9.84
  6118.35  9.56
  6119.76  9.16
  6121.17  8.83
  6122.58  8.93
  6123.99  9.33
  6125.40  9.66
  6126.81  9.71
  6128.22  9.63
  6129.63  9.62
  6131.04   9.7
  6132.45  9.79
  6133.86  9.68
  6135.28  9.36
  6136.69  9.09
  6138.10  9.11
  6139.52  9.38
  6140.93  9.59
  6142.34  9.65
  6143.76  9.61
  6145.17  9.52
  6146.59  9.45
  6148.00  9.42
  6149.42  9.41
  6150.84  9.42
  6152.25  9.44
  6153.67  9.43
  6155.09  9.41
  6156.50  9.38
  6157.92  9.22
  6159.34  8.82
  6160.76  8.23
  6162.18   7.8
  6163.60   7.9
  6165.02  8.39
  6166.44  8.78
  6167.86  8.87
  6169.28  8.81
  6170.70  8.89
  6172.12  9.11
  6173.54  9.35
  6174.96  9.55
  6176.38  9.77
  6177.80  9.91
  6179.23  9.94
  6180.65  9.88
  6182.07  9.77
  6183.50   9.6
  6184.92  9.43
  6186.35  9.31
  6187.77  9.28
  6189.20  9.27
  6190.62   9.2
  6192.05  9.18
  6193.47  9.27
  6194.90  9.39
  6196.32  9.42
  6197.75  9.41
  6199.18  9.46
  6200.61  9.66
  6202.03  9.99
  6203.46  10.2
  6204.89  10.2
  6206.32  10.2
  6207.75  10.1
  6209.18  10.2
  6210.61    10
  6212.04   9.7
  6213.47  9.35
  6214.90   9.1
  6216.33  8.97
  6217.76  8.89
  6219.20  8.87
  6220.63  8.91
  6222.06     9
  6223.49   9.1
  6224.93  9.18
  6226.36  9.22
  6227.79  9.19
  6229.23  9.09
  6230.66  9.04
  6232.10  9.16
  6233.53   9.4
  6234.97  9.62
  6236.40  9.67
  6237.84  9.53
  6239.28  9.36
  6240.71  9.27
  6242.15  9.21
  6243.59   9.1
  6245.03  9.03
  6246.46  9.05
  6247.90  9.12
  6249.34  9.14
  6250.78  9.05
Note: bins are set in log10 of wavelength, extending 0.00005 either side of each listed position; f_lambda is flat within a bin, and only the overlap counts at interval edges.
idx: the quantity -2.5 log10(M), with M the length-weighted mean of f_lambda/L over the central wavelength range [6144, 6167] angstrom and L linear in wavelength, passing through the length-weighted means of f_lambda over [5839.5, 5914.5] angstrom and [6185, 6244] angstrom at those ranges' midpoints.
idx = 0.04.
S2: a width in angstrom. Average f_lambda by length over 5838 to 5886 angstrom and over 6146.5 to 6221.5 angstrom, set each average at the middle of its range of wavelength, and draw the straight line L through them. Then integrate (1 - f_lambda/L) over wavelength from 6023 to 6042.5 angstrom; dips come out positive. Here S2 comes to -0.8 angstrom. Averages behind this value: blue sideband 9.72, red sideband 9.34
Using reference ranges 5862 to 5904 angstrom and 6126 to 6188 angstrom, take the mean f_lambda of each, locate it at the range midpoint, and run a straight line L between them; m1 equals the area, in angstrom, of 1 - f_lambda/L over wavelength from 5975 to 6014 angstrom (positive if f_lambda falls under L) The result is -3.3 angstrom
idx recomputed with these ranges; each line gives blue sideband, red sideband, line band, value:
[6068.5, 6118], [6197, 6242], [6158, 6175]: 0.11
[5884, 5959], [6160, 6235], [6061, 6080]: -0.08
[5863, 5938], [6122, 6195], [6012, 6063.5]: -0.07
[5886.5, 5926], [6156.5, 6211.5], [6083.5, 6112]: -0.06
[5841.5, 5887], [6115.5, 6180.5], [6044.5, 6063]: -0.06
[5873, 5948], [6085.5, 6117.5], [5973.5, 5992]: -0.03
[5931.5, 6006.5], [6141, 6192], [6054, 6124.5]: -0.03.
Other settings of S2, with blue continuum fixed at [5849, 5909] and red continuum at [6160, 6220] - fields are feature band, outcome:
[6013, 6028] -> -0.7 angstrom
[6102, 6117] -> -0.8 angstrom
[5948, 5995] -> -3.6 angstrom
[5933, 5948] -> -1.2 angstrom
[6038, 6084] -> -3.6 angstrom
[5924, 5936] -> -1.2 angstrom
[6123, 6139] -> -0.4 angstrom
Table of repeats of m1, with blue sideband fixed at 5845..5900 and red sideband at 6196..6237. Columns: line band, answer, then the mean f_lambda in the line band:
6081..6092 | -0.5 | 9.72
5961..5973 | -1.1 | 9.92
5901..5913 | -0.7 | 9.58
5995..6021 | -1.3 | 9.64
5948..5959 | -0.8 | 9.75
